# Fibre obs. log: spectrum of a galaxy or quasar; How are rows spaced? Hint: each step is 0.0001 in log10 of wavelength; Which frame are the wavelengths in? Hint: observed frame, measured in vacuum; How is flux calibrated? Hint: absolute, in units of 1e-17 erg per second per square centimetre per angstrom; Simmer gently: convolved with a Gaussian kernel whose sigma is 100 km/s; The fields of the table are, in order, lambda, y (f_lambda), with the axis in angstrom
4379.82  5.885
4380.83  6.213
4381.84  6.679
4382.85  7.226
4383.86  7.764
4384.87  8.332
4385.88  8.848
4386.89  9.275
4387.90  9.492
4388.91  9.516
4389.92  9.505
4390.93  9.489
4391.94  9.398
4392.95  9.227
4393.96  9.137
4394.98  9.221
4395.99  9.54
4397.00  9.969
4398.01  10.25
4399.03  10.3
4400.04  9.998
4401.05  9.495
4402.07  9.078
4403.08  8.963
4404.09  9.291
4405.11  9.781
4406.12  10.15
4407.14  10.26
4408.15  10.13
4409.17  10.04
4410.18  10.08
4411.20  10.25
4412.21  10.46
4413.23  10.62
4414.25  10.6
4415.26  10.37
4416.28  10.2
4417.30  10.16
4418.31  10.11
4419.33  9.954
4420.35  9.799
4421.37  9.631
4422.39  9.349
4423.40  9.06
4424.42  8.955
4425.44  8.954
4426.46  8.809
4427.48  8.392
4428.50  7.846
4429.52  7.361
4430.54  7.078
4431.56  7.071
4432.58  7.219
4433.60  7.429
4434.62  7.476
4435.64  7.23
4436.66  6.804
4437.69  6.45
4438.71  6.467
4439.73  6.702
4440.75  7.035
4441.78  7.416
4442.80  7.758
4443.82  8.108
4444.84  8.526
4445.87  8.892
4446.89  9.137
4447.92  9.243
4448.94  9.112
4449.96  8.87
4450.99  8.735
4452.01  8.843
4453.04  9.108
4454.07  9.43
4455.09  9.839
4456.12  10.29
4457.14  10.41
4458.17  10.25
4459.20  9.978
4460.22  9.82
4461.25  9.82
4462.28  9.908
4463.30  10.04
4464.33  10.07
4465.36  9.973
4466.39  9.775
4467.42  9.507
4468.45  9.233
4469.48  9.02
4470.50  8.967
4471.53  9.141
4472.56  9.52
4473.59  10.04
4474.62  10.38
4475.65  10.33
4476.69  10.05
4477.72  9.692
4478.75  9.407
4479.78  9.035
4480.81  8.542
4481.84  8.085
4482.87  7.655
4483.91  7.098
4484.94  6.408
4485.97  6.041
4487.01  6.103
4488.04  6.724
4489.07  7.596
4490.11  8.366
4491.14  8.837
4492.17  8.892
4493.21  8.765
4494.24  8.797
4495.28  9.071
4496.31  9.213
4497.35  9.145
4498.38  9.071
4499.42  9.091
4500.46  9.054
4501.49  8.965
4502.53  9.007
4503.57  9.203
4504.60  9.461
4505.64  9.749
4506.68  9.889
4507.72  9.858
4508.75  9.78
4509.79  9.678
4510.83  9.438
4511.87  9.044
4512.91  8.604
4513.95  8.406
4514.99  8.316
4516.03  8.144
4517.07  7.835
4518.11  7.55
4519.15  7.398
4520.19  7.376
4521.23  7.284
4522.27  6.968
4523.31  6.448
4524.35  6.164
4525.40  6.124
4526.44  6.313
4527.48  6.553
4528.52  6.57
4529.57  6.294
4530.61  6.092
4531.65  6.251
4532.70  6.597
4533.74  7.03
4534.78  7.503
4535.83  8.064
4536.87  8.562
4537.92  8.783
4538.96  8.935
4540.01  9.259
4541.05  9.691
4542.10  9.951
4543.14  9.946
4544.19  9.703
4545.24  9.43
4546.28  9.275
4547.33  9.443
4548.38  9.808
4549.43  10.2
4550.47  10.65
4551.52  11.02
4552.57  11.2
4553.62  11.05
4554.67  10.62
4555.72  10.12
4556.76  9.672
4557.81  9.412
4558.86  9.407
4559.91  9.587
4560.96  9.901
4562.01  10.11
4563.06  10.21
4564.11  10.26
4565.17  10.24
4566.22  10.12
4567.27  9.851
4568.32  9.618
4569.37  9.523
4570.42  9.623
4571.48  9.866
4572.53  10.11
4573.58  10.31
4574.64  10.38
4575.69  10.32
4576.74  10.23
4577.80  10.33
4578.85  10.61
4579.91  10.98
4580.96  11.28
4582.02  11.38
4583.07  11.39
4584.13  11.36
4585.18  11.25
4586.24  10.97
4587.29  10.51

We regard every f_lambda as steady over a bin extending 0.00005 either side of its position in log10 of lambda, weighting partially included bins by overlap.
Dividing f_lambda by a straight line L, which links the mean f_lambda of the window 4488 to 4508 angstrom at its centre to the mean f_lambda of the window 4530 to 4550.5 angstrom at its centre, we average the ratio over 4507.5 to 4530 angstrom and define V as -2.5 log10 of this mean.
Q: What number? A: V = 0.15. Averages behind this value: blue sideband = 8.98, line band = 7.71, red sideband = 8.71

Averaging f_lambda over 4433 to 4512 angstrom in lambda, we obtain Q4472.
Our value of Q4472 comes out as 8.83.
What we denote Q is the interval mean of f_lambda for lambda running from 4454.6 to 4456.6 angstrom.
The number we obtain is 10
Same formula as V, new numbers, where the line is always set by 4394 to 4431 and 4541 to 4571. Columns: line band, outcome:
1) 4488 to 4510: 0.09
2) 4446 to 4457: 0.04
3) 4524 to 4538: 0.40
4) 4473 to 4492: 0.17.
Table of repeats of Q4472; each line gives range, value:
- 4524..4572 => 9.03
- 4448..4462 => 9.57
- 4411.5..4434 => 9.08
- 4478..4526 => 8.3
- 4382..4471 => 9.09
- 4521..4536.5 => 6.69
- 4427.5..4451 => 7.73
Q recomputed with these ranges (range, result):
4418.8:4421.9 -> 9.77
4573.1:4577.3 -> 10.3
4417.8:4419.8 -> 10.1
